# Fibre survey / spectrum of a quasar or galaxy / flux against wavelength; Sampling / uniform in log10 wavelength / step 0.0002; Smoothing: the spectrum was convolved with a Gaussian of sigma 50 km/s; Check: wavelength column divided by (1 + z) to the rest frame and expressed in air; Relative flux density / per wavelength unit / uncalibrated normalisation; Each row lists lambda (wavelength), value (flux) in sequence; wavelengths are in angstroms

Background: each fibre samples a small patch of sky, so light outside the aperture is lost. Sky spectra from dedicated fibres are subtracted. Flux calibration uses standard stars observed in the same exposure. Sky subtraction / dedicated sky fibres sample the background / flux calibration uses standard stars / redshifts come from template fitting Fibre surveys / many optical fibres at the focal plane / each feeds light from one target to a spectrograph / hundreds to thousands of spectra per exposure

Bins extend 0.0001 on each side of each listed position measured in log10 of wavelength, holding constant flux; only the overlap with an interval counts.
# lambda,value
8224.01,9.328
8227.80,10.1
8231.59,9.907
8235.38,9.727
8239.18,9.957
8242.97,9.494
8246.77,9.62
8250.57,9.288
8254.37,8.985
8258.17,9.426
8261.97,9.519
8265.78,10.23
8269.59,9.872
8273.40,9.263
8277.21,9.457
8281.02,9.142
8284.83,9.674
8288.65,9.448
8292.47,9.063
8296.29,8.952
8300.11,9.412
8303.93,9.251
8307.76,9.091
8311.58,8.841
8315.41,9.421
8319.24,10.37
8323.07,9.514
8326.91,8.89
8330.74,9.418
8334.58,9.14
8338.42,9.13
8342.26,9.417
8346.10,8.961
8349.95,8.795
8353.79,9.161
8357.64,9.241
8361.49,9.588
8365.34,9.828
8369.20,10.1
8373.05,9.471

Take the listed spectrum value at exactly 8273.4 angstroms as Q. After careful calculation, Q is 9.263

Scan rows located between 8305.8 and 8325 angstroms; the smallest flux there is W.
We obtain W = 8.841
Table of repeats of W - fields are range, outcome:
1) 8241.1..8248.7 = 9.494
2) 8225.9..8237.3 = 9.727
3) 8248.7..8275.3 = 8.985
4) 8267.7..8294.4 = 9.063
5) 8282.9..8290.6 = 9.448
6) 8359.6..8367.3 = 9.588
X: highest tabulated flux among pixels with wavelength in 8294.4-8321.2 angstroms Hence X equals 10.37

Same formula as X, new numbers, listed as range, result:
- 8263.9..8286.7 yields 10.23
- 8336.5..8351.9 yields 9.417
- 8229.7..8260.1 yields 9.957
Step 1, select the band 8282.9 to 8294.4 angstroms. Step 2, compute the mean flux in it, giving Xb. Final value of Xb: 9.39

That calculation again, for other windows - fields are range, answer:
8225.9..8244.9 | 9.83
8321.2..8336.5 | 9.24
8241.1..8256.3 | 9.35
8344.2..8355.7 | 8.97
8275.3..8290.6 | 9.43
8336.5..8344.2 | 9.28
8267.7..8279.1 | 9.53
